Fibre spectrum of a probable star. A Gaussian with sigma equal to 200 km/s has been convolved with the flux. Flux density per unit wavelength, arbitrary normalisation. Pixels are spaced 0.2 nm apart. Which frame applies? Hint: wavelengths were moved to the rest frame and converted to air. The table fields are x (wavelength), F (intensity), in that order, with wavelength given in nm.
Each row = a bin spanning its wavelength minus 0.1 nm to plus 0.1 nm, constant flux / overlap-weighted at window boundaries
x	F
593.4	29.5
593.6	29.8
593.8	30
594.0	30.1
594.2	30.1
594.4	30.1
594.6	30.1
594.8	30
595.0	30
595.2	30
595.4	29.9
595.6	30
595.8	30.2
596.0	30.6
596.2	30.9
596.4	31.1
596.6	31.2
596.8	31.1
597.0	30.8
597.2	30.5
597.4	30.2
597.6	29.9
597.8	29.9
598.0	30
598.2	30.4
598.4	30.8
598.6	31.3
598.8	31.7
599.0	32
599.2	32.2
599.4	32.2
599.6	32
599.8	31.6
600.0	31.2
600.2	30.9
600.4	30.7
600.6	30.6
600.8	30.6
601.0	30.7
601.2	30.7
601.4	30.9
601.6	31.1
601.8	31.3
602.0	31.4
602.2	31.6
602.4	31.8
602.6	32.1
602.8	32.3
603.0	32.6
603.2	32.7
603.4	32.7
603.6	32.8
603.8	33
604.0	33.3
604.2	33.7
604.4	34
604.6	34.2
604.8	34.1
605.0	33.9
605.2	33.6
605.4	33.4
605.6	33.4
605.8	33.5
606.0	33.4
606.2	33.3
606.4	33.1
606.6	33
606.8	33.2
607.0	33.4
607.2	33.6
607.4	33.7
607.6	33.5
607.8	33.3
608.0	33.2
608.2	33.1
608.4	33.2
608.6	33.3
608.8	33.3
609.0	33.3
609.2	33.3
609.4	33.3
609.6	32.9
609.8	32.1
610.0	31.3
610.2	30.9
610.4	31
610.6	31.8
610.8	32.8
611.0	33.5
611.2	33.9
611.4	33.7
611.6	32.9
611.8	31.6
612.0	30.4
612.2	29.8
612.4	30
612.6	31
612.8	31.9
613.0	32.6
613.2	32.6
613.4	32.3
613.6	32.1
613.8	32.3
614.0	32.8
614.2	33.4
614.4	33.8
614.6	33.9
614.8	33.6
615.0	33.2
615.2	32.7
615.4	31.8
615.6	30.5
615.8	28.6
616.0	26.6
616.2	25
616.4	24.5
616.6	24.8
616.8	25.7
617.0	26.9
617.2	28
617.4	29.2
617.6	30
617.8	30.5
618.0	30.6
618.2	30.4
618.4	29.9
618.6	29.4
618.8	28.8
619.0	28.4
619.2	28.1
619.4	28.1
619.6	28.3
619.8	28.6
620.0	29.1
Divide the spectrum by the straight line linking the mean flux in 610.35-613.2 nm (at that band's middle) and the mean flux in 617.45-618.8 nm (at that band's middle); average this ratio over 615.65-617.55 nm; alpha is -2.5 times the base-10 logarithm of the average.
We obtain 0.14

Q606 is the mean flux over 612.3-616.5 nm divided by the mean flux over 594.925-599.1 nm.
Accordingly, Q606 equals 1.0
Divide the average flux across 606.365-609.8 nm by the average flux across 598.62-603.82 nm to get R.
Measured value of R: 1.05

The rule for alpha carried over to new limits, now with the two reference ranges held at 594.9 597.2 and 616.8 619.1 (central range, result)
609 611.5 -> -0.10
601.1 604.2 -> -0.07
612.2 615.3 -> -0.11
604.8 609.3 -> -0.12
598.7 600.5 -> -0.05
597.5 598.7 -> 0.00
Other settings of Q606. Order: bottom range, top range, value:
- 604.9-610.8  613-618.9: 0.91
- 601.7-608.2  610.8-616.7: 0.95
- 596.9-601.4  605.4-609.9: 1.07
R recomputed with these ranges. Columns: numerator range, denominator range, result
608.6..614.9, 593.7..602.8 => 1.05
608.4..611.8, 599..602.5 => 1.04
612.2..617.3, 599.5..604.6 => 0.95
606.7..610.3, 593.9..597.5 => 1.09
